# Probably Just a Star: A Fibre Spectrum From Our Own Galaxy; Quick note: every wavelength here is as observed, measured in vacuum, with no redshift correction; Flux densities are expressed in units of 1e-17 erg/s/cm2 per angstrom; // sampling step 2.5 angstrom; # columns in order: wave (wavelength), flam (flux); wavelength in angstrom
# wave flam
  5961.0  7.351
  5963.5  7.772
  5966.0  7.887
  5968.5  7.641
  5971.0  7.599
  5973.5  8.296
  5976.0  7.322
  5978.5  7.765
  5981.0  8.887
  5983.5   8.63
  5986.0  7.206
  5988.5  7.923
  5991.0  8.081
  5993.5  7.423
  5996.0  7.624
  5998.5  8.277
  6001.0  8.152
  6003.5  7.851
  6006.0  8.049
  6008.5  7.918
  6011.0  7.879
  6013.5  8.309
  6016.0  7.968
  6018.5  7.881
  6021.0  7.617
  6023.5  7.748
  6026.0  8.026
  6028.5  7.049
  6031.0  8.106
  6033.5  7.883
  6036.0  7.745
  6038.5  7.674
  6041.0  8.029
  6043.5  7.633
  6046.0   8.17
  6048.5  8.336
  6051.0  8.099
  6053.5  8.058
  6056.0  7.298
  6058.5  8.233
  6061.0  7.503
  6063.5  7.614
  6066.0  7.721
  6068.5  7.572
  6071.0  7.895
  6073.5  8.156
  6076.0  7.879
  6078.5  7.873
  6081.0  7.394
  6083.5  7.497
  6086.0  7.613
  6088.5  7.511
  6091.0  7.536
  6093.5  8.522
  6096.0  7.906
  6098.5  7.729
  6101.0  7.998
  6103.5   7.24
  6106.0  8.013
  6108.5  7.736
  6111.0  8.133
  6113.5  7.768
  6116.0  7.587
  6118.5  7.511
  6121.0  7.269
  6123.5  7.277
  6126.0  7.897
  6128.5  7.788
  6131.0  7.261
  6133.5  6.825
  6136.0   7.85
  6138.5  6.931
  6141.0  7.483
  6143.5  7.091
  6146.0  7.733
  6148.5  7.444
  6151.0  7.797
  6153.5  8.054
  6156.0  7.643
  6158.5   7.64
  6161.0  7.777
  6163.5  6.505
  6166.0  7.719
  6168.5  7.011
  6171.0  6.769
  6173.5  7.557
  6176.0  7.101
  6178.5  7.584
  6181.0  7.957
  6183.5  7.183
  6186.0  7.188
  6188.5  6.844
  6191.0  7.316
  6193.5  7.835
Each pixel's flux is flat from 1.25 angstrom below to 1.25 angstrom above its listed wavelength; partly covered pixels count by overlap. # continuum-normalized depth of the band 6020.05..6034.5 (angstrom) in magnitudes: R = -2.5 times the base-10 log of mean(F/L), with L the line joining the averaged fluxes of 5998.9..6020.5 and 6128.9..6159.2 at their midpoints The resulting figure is 0.03 mag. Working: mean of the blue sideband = 8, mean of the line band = 7.74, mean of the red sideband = 7.49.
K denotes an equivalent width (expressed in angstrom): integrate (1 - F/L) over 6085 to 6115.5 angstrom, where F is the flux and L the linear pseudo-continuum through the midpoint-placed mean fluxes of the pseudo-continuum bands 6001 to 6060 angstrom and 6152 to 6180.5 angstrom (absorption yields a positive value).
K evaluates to -0.6 angstrom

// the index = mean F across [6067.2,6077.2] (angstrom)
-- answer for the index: 7.87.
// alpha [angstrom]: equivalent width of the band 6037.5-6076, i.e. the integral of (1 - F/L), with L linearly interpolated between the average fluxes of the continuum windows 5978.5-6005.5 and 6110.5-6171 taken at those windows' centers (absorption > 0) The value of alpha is -0.5 angstrom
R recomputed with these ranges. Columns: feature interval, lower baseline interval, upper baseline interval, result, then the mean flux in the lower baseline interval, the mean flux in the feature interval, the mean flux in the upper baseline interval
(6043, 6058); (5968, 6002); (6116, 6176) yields -0.034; 7.92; 7.96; 7.42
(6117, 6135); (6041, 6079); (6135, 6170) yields 0.025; 7.87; 7.41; 7.47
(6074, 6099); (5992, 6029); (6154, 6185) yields -0.017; 7.87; 7.76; 7.39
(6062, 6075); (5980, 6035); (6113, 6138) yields -0.013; 7.93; 7.79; 7.48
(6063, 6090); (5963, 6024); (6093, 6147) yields 0.001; 7.91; 7.7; 7.6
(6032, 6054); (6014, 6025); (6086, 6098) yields -0.016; 7.84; 7.96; 7.83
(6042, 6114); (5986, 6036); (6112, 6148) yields -0.026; 7.86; 7.82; 7.45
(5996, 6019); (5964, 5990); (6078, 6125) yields -0.021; 7.91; 8.01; 7.69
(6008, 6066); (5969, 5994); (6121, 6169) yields -0.013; 7.92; 7.86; 7.46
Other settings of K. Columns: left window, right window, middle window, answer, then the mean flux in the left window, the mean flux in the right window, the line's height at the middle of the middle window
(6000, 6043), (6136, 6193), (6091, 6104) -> -0.5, 7.87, 7.39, 7.62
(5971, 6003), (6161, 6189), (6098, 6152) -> -0.9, 7.95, 7.25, 7.44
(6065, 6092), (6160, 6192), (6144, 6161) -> -0.8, 7.7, 7.27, 7.37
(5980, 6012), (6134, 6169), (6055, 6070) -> 0.2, 7.99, 7.47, 7.77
